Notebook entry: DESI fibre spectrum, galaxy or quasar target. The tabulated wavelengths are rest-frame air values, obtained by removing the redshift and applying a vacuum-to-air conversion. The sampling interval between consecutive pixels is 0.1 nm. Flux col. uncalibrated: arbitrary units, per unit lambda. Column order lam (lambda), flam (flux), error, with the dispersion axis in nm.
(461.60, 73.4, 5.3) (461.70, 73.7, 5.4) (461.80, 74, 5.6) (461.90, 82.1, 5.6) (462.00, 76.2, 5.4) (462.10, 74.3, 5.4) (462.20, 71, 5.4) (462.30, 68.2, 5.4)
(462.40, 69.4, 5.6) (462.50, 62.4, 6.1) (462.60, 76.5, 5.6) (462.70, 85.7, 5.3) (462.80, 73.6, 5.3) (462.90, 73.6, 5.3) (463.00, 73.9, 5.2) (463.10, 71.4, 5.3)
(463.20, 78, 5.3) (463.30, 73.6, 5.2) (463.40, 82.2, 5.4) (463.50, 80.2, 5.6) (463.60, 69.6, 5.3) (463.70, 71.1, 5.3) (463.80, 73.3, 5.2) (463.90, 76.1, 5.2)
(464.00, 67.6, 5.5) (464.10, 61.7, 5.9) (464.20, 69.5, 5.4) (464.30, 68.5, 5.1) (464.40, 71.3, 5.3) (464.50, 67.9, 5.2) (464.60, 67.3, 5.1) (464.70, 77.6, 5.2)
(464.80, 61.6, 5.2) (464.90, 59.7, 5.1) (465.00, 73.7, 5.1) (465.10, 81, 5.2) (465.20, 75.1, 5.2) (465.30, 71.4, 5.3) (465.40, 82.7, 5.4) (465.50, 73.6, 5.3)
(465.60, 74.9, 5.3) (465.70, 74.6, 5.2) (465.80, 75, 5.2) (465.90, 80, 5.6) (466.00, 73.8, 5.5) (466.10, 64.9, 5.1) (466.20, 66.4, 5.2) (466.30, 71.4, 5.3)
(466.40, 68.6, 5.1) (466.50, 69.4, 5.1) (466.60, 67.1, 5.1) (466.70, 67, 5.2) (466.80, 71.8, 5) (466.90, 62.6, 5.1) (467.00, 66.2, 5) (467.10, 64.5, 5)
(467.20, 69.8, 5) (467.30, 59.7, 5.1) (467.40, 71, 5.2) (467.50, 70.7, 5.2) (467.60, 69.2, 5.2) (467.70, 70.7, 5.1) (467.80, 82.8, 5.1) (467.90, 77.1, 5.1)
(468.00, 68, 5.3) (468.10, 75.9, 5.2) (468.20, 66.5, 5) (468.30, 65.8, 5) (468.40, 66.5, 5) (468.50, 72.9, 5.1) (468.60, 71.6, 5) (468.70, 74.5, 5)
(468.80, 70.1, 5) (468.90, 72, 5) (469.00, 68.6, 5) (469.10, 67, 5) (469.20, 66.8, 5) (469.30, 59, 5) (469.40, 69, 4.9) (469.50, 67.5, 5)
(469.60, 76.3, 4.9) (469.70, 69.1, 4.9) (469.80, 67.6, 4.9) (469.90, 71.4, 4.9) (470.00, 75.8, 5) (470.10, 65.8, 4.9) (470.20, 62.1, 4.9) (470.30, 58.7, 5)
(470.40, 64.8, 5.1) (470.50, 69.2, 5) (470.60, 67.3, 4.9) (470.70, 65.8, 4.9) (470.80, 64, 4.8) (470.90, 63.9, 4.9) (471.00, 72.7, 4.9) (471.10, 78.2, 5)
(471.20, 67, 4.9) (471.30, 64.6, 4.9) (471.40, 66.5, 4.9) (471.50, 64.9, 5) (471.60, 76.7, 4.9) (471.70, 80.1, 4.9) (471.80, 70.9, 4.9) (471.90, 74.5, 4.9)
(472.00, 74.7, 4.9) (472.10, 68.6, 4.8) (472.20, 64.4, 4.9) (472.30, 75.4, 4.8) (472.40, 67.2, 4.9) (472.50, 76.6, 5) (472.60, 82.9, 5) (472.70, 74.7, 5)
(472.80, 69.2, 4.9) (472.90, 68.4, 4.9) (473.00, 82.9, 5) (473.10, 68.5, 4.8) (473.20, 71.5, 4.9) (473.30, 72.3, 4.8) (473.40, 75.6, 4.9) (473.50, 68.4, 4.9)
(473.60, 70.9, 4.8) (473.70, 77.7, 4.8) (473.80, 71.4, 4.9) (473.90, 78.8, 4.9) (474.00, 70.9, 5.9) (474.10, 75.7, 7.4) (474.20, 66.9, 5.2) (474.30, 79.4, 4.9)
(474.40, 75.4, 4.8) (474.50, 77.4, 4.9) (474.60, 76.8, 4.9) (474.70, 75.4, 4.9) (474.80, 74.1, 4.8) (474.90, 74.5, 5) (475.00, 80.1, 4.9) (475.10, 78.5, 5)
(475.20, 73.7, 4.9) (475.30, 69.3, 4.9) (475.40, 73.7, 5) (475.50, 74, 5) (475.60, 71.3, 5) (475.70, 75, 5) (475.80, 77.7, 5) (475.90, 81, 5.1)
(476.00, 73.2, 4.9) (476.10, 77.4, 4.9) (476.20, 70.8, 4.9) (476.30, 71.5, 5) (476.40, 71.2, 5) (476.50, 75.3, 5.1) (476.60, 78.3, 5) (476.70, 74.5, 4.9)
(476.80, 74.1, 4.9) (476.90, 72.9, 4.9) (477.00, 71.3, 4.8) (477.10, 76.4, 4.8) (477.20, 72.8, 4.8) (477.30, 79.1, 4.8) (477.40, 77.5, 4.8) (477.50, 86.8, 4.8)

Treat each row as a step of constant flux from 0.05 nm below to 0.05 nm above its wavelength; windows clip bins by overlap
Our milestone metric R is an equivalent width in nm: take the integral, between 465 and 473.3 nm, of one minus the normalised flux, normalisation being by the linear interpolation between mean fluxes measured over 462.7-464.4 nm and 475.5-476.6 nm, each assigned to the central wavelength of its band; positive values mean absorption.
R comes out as 0.37 nm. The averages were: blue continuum 73.1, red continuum 74.6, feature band 70.5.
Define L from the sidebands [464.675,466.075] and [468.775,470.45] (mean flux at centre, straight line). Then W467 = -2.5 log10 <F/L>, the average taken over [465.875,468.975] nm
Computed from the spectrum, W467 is 0.01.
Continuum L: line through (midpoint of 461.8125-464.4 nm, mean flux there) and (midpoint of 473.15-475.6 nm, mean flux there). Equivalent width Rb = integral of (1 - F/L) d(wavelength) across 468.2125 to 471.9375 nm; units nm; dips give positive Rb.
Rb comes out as 0.25 nm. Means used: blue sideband 73.2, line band 68.9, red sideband 74.2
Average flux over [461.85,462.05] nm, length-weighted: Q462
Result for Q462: 79.1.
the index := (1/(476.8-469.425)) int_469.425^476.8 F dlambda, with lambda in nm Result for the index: 72.3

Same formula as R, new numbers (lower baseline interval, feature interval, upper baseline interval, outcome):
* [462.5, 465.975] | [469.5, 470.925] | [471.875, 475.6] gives 0.12 nm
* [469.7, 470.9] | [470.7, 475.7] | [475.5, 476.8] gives -0.16 nm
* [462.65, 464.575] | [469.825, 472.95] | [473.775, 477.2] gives 0.18 nm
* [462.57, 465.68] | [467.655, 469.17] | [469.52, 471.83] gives -0.02 nm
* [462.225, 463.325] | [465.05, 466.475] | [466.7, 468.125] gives -0.05 nm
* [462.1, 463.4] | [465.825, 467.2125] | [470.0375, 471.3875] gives 0.03 nm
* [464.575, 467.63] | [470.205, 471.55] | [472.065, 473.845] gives 0.10 nm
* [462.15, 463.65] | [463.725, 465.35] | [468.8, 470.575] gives 0.05 nm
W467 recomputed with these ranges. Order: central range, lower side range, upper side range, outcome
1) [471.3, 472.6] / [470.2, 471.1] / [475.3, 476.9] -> -0.056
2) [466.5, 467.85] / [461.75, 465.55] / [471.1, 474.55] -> 0.062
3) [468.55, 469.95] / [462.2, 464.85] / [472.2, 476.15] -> 0.060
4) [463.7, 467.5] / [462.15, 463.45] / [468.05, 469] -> 0.030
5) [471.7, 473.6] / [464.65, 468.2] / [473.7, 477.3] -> 0.012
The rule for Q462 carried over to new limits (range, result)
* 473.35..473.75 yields 73.1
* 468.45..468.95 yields 72.2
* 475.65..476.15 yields 76.9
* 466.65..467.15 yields 66.4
